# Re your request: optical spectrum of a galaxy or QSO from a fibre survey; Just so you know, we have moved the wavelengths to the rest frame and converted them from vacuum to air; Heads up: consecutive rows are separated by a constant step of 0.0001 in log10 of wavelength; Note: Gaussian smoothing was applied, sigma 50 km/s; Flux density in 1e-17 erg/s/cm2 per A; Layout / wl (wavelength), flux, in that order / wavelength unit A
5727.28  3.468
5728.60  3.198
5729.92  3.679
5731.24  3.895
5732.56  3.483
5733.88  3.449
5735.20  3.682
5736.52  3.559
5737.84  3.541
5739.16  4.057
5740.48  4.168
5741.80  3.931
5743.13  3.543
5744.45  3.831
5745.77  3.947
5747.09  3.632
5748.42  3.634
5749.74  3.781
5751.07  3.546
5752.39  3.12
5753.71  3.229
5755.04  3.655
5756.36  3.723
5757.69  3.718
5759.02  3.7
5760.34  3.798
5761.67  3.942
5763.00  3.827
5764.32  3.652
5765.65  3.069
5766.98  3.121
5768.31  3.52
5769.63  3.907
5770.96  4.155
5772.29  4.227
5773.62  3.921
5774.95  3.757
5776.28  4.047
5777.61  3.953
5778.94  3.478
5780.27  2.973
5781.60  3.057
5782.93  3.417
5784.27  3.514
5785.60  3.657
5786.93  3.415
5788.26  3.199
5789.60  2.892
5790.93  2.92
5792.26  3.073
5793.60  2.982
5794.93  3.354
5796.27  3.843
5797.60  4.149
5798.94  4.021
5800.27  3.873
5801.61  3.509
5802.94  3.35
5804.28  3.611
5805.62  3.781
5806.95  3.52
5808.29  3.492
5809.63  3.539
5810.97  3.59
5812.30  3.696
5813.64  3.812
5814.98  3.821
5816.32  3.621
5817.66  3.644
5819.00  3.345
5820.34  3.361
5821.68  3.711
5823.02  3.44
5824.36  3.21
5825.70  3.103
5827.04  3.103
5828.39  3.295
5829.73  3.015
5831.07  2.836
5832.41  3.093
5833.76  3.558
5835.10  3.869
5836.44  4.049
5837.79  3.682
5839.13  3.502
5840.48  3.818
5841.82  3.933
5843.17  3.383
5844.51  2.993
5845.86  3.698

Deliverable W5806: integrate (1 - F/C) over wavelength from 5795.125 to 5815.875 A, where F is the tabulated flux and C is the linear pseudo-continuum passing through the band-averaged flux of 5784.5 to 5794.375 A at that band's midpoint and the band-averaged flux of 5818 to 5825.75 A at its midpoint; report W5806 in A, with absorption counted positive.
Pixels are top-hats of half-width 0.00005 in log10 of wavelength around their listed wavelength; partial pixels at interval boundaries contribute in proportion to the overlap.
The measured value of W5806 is -2.6 A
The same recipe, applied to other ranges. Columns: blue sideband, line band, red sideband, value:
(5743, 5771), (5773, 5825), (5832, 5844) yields 1.67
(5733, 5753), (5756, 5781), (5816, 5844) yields -0.58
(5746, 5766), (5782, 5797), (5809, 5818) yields 1.46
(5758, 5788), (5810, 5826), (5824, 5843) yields -0.24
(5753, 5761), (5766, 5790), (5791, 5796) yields -1.44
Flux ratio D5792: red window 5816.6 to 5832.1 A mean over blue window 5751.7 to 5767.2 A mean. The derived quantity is 0.92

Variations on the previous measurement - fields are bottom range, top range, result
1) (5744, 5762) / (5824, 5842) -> 0.94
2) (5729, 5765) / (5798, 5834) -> 0.94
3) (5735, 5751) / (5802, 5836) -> 0.92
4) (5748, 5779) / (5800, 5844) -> 0.95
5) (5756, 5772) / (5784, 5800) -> 0.93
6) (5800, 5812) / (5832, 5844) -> 1.02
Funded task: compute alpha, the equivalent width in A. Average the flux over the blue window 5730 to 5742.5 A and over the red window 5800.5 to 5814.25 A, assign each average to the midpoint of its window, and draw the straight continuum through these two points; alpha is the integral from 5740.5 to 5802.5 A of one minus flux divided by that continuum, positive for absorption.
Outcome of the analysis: 1.3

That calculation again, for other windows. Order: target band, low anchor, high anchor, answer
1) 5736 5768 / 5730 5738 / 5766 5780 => 0.3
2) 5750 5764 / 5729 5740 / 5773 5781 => 0.2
